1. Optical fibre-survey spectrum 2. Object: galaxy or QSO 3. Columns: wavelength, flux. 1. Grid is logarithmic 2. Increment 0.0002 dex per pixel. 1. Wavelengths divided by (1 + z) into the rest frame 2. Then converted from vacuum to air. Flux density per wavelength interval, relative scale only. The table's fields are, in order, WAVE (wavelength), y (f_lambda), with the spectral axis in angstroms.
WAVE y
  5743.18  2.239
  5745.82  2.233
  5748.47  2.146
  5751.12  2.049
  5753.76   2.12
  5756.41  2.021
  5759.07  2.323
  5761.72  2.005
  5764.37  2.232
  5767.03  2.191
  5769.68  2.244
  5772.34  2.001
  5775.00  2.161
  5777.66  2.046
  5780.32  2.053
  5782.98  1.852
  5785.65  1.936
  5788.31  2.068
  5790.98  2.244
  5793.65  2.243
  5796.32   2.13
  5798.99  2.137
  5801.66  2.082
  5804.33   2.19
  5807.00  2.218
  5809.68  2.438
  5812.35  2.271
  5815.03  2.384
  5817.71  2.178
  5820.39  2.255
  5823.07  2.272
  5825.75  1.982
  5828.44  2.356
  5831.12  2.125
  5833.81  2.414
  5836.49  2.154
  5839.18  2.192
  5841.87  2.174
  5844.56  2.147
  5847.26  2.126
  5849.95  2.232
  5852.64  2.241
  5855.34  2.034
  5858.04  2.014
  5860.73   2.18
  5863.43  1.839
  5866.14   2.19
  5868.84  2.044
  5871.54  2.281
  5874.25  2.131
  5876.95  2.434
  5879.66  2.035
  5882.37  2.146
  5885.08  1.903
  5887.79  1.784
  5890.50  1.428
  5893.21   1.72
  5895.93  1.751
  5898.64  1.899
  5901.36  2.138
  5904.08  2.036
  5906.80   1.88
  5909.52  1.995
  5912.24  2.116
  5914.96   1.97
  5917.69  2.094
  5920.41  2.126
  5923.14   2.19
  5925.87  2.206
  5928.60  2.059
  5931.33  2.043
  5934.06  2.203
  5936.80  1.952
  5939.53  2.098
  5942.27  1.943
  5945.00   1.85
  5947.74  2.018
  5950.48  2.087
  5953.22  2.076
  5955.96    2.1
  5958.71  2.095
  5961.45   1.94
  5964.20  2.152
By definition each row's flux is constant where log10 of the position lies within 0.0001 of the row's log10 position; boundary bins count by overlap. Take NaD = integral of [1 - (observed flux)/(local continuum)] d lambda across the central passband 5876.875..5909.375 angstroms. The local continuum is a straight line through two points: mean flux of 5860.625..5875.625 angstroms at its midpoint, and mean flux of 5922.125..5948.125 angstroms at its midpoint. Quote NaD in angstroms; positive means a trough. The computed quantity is 2.7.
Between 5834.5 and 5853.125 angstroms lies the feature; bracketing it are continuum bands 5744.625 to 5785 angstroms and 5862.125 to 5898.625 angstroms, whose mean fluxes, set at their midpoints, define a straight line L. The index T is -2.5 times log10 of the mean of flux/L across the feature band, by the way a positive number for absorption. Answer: -0.09 mag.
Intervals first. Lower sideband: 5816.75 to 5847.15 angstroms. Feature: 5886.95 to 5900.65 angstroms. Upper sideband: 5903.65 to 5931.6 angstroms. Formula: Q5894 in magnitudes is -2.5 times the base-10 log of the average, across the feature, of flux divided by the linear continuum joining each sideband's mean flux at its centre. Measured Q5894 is 0.21 mag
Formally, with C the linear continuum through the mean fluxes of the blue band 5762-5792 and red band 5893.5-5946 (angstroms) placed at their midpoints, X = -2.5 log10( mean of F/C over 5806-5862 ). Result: -0.07 mag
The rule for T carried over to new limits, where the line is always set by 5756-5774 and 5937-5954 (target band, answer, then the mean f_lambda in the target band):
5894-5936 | -0.006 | 2.04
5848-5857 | -0.041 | 2.16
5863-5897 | 0.042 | 1.98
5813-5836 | -0.070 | 2.24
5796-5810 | -0.033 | 2.19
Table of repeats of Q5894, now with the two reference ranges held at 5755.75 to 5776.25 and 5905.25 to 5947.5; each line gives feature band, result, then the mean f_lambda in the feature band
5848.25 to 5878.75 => -0.03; 2.15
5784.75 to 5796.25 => 0.00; 2.13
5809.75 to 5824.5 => -0.08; 2.29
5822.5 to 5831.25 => -0.04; 2.18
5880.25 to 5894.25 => 0.15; 1.81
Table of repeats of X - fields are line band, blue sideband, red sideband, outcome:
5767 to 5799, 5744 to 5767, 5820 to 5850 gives 0.04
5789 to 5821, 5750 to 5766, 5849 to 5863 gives -0.05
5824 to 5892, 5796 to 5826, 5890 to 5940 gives 0.01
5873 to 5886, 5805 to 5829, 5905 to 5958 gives 0.00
